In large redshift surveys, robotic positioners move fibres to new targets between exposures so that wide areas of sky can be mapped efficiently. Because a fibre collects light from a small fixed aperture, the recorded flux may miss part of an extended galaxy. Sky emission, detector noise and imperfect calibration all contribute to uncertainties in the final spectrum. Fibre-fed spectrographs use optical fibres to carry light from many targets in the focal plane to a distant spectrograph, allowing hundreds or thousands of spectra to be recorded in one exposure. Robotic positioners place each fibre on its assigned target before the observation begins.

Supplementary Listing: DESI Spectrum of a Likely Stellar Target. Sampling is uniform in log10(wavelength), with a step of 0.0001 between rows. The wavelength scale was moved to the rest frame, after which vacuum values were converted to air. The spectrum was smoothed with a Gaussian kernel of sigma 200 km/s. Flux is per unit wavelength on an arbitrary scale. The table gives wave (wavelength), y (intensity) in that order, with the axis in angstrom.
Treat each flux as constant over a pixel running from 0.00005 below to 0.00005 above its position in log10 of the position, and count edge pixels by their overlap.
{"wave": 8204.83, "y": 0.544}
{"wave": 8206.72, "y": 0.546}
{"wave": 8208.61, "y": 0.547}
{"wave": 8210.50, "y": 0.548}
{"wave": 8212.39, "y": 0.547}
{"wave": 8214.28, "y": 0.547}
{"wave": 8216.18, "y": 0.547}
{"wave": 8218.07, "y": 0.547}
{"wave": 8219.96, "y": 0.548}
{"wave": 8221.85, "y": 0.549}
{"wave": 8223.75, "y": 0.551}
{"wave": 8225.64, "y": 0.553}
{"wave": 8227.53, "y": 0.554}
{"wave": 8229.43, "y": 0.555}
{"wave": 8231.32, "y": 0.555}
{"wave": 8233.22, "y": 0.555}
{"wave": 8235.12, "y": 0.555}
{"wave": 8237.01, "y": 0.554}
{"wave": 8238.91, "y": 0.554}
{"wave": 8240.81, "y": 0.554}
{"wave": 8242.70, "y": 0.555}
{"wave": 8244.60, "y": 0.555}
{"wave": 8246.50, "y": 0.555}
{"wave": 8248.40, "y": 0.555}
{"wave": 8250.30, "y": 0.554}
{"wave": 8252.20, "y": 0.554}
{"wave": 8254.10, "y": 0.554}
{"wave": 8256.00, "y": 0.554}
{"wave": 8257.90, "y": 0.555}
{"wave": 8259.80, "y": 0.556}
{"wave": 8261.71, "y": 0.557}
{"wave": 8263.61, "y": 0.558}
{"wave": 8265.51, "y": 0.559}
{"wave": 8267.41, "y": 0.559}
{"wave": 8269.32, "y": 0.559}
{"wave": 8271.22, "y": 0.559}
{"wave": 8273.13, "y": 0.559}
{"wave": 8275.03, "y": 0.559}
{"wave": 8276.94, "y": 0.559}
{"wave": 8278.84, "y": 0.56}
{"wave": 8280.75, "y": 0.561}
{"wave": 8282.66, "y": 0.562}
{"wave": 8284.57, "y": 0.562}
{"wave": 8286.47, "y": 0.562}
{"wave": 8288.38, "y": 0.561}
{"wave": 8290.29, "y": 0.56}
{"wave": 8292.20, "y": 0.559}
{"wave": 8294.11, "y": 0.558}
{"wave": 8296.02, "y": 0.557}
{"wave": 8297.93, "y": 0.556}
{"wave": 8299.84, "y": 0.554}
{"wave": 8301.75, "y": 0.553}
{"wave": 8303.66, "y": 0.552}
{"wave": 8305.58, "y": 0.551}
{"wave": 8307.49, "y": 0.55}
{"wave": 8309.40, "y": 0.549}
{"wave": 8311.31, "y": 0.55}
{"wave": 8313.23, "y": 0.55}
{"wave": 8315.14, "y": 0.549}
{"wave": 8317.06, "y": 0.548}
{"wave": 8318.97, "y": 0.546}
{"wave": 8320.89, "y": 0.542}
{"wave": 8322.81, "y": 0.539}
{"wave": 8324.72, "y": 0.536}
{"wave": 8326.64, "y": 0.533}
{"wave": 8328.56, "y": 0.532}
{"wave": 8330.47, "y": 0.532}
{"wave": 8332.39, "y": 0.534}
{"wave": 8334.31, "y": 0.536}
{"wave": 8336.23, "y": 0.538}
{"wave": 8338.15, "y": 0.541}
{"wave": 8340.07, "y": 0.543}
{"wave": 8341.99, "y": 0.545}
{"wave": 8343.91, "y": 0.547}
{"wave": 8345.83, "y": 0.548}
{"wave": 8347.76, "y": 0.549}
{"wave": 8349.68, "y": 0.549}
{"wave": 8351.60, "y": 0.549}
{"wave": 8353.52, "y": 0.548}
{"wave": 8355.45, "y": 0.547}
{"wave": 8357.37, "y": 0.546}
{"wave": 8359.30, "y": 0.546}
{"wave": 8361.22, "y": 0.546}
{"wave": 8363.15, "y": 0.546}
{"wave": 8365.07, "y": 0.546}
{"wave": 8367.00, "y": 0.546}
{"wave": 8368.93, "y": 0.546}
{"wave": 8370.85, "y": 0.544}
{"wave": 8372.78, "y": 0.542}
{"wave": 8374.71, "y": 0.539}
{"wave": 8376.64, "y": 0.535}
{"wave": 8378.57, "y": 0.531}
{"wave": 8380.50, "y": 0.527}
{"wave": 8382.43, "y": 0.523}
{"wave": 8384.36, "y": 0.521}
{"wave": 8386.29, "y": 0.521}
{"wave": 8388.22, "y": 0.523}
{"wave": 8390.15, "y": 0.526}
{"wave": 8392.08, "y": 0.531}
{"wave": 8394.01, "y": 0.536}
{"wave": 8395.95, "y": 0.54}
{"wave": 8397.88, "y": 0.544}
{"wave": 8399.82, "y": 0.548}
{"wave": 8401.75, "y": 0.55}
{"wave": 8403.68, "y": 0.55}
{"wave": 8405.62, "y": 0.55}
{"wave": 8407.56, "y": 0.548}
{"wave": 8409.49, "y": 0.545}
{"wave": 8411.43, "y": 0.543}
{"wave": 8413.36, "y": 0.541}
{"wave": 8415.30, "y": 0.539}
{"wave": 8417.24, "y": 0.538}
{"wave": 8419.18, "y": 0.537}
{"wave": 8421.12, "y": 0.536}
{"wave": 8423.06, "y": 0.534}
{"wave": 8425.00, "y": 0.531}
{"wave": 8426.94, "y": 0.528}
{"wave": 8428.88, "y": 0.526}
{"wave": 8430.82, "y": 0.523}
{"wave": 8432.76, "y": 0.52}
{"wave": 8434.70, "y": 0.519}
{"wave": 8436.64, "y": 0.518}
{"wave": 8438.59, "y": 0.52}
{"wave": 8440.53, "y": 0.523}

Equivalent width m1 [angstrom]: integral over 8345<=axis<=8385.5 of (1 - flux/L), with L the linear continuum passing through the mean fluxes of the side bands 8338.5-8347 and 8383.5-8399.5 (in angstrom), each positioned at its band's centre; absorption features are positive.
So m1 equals -0.2 angstrom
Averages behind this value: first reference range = 0.545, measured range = 0.541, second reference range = 0.531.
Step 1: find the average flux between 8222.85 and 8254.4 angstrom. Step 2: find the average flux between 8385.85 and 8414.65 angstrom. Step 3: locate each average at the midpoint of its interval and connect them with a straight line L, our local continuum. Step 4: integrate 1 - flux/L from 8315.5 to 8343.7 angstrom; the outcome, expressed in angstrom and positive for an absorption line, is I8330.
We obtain 0.36 angstrom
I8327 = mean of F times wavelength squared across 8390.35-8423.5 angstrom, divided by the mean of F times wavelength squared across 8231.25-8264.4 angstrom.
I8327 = 1.01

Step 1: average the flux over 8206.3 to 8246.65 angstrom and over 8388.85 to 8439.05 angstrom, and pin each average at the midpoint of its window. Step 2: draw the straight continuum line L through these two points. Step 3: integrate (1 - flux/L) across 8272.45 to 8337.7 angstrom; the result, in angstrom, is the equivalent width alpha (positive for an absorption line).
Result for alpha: -0.6 angstrom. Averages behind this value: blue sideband 0.551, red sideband 0.535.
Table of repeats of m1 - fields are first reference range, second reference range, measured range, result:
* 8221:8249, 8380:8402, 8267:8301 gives -0.8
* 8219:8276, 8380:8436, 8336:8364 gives -0.2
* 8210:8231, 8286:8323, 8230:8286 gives -0.6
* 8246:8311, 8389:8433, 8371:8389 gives 0.4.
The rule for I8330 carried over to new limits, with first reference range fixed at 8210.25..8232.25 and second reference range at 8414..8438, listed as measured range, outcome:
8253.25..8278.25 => -0.5 angstrom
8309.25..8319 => -0.2 angstrom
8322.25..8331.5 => 0.1 angstrom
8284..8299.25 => -0.5 angstrom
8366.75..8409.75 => -0.4 angstrom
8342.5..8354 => -0.2 angstrom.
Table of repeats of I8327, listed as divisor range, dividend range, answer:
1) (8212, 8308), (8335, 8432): 1.00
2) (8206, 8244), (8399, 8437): 1.02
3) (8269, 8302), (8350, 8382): 0.99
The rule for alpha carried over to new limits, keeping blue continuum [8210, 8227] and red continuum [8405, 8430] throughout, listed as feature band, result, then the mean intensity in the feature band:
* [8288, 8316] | -0.49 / 0.554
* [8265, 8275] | -0.24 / 0.559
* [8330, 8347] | 0.04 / 0.541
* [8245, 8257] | -0.16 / 0.554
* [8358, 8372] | -0.13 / 0.546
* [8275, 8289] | -0.40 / 0.561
